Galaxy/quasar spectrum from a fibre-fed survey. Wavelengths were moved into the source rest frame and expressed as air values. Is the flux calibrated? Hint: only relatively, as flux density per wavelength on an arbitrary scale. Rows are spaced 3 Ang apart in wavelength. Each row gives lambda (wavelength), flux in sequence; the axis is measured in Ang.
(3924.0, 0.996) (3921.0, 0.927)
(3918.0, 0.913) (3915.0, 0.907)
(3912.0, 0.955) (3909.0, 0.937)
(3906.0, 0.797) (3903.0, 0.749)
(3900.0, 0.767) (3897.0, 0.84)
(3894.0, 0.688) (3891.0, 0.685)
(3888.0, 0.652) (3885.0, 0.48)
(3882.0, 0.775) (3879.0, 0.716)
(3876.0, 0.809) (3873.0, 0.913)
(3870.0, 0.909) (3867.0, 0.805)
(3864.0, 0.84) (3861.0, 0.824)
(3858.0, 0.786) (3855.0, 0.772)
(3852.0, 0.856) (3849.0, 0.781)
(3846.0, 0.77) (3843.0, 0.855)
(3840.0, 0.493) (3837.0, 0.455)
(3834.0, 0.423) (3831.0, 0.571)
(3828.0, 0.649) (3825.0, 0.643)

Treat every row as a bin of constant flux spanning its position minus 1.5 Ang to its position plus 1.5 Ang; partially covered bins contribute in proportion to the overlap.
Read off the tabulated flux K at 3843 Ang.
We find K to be 0.855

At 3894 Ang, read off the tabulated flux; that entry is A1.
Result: 0.688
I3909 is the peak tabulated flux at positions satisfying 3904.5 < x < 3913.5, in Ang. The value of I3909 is 0.955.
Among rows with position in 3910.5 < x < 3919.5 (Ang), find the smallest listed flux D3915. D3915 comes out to 0.907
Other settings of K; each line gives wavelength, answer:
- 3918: 0.913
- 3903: 0.749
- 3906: 0.797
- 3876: 0.809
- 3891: 0.685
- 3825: 0.643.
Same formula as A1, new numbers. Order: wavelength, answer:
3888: 0.652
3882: 0.775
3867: 0.805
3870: 0.909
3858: 0.786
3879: 0.716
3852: 0.856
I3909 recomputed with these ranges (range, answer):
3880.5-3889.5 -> 0.775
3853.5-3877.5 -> 0.913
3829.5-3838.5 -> 0.571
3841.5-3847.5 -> 0.855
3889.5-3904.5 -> 0.84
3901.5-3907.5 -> 0.797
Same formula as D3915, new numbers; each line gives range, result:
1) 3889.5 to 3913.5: 0.685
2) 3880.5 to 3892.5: 0.48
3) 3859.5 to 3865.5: 0.824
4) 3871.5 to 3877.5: 0.809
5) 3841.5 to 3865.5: 0.77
